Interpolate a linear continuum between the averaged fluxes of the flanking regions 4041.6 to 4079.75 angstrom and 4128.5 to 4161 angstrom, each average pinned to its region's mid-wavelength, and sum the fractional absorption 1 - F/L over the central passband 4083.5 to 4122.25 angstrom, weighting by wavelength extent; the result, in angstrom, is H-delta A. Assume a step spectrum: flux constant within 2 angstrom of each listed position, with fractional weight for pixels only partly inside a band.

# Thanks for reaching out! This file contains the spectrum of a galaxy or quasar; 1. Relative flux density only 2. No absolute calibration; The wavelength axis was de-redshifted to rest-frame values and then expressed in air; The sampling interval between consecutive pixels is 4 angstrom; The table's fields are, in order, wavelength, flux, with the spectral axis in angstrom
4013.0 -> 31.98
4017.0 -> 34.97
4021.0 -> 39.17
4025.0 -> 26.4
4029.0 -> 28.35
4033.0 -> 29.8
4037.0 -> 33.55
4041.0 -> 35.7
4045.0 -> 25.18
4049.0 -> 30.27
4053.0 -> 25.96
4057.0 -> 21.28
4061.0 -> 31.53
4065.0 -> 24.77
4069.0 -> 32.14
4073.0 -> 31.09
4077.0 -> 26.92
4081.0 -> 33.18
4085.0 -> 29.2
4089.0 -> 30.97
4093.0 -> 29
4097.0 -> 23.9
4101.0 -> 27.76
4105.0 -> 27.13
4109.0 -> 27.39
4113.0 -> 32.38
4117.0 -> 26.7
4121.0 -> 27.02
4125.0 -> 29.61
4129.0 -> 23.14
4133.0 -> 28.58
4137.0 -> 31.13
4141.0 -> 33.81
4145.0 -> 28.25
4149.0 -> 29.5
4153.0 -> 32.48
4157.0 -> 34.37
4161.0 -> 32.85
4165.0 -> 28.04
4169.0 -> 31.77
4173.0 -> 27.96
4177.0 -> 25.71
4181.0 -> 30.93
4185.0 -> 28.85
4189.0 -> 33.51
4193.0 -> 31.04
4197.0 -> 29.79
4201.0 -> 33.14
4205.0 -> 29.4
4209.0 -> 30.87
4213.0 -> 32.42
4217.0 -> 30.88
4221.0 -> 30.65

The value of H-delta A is 1.6 angstrom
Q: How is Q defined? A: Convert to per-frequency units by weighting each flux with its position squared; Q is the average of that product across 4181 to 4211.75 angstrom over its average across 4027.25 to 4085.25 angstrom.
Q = 1.13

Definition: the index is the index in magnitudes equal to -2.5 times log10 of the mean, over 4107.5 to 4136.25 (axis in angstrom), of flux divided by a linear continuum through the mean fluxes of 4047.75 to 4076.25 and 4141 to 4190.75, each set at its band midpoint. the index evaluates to 0.06 mag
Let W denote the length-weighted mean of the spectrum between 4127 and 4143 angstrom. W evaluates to 29.2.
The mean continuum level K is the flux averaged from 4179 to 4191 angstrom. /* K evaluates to 31.1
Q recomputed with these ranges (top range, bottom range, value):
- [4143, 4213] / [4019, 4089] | 1.09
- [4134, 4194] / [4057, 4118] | 1.11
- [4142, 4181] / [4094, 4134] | 1.13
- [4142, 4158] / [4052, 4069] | 1.22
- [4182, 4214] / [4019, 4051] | 1.08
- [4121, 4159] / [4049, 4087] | 1.09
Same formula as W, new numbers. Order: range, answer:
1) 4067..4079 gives 30.1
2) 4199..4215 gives 31.5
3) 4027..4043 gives 31.9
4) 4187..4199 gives 31.4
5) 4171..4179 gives 26.8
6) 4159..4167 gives 30.4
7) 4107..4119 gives 28.8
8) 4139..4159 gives 31.7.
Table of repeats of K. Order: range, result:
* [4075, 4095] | 29.9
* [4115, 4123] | 26.9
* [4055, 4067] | 25.9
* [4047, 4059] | 25.8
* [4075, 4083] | 30.1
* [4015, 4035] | 31.7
